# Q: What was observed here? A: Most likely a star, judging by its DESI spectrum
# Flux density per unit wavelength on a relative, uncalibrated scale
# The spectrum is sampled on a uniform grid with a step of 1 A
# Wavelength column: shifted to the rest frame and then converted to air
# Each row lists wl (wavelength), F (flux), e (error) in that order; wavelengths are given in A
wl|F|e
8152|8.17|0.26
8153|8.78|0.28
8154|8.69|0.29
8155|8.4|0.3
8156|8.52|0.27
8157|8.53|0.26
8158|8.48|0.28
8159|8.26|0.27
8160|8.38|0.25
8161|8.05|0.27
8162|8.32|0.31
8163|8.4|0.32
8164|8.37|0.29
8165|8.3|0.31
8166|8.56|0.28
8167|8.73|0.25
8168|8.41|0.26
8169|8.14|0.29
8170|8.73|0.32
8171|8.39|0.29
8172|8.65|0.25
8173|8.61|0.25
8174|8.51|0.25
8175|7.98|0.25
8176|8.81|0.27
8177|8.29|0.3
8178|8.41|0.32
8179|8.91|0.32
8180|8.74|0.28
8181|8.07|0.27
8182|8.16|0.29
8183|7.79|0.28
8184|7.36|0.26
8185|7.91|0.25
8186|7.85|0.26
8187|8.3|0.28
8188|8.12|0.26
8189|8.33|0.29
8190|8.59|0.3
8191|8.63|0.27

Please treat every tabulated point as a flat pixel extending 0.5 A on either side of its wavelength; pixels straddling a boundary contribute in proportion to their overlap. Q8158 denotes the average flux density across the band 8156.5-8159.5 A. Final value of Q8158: 8.42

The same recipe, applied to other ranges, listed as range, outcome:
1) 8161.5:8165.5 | 8.35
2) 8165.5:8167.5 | 8.64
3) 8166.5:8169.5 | 8.43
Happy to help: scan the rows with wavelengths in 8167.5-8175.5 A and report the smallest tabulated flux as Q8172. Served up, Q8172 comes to 7.98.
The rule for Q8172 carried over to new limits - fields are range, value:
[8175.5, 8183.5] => 7.79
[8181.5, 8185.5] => 7.36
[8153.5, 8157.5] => 8.4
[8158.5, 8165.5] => 8.05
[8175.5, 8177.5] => 8.29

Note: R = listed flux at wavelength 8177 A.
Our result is 8.29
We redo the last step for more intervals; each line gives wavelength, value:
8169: 8.14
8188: 8.12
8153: 8.78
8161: 8.05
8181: 8.07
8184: 7.36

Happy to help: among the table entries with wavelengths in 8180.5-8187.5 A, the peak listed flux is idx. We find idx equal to 8.3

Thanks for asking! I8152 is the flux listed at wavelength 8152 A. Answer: 8.17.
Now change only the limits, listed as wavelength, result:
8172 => 8.65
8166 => 8.56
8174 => 8.51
